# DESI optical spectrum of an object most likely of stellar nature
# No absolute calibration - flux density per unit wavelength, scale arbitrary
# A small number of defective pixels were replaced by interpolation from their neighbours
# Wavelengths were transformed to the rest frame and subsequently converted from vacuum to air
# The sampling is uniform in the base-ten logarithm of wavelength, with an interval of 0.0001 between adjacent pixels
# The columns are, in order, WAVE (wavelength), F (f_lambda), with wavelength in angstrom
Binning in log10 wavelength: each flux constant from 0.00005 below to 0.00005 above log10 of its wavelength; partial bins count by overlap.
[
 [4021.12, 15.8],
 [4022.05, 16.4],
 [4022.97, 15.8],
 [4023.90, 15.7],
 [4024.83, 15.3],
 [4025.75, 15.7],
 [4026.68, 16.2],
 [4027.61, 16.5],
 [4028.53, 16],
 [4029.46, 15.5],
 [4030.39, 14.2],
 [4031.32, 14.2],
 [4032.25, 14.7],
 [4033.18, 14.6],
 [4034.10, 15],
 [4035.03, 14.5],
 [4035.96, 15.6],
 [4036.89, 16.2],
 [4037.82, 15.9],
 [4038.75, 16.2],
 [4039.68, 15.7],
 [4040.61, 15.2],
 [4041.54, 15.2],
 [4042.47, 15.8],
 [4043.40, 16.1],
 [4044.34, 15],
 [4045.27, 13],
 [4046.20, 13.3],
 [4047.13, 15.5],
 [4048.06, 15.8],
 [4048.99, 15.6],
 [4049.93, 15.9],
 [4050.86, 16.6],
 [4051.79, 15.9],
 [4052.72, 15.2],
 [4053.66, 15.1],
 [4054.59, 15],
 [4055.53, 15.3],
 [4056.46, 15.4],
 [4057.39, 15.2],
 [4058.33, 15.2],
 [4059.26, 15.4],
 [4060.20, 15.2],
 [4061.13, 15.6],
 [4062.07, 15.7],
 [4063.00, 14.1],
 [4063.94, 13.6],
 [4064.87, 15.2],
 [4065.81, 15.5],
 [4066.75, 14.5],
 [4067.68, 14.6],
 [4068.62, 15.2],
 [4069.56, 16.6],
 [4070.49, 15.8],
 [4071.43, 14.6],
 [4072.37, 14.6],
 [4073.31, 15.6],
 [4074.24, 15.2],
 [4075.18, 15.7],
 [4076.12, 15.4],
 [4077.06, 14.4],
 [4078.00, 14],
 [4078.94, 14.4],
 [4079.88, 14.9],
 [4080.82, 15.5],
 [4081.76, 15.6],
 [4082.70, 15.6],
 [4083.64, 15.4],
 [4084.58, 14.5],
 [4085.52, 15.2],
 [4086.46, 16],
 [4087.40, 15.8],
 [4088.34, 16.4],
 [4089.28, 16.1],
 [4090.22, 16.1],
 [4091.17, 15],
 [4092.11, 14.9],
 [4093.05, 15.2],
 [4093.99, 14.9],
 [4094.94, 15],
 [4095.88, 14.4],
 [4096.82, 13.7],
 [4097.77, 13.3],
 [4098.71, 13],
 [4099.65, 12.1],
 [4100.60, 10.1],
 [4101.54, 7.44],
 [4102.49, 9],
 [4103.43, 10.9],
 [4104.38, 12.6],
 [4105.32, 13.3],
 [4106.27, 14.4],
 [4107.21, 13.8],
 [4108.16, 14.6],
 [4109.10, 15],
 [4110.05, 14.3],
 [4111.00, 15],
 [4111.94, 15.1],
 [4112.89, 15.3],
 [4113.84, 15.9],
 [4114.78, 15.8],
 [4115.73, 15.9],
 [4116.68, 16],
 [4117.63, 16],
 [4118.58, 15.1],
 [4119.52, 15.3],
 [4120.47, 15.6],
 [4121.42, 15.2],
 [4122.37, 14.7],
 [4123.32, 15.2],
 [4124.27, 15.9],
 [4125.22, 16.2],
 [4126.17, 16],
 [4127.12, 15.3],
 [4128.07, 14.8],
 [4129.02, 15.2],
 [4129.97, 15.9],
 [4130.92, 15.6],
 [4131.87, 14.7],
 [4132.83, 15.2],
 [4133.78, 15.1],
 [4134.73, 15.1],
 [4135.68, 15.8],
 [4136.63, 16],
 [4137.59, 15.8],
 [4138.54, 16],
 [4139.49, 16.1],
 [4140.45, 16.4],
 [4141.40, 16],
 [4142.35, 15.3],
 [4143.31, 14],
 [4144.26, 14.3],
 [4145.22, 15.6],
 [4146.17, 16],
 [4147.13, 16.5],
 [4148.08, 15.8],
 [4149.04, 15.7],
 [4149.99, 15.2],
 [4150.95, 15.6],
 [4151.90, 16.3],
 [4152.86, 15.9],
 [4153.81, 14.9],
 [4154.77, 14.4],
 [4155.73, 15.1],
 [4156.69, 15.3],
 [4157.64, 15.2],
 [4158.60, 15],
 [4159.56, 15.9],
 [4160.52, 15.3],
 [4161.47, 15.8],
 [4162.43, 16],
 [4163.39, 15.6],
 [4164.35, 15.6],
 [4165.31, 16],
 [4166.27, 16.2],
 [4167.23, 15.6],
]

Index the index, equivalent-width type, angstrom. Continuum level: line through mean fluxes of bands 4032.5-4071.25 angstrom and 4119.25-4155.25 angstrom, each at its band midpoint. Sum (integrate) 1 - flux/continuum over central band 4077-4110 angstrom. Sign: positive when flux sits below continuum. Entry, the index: 2.79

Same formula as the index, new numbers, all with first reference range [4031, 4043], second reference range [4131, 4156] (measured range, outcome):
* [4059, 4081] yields 0.5 angstrom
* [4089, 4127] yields 2.7 angstrom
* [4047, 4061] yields -0.1 angstrom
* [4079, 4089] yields 0.0 angstrom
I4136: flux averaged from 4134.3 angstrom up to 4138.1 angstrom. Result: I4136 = 15.7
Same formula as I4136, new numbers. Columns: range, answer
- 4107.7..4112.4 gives 14.8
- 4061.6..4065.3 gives 14.7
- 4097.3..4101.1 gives 12.1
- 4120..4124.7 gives 15.3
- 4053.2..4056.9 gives 15.2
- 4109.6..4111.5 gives 14.7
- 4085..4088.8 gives 15.8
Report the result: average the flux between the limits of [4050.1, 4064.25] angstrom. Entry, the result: 15.3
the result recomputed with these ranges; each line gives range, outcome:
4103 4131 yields 15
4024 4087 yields 15.2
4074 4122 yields 14.5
